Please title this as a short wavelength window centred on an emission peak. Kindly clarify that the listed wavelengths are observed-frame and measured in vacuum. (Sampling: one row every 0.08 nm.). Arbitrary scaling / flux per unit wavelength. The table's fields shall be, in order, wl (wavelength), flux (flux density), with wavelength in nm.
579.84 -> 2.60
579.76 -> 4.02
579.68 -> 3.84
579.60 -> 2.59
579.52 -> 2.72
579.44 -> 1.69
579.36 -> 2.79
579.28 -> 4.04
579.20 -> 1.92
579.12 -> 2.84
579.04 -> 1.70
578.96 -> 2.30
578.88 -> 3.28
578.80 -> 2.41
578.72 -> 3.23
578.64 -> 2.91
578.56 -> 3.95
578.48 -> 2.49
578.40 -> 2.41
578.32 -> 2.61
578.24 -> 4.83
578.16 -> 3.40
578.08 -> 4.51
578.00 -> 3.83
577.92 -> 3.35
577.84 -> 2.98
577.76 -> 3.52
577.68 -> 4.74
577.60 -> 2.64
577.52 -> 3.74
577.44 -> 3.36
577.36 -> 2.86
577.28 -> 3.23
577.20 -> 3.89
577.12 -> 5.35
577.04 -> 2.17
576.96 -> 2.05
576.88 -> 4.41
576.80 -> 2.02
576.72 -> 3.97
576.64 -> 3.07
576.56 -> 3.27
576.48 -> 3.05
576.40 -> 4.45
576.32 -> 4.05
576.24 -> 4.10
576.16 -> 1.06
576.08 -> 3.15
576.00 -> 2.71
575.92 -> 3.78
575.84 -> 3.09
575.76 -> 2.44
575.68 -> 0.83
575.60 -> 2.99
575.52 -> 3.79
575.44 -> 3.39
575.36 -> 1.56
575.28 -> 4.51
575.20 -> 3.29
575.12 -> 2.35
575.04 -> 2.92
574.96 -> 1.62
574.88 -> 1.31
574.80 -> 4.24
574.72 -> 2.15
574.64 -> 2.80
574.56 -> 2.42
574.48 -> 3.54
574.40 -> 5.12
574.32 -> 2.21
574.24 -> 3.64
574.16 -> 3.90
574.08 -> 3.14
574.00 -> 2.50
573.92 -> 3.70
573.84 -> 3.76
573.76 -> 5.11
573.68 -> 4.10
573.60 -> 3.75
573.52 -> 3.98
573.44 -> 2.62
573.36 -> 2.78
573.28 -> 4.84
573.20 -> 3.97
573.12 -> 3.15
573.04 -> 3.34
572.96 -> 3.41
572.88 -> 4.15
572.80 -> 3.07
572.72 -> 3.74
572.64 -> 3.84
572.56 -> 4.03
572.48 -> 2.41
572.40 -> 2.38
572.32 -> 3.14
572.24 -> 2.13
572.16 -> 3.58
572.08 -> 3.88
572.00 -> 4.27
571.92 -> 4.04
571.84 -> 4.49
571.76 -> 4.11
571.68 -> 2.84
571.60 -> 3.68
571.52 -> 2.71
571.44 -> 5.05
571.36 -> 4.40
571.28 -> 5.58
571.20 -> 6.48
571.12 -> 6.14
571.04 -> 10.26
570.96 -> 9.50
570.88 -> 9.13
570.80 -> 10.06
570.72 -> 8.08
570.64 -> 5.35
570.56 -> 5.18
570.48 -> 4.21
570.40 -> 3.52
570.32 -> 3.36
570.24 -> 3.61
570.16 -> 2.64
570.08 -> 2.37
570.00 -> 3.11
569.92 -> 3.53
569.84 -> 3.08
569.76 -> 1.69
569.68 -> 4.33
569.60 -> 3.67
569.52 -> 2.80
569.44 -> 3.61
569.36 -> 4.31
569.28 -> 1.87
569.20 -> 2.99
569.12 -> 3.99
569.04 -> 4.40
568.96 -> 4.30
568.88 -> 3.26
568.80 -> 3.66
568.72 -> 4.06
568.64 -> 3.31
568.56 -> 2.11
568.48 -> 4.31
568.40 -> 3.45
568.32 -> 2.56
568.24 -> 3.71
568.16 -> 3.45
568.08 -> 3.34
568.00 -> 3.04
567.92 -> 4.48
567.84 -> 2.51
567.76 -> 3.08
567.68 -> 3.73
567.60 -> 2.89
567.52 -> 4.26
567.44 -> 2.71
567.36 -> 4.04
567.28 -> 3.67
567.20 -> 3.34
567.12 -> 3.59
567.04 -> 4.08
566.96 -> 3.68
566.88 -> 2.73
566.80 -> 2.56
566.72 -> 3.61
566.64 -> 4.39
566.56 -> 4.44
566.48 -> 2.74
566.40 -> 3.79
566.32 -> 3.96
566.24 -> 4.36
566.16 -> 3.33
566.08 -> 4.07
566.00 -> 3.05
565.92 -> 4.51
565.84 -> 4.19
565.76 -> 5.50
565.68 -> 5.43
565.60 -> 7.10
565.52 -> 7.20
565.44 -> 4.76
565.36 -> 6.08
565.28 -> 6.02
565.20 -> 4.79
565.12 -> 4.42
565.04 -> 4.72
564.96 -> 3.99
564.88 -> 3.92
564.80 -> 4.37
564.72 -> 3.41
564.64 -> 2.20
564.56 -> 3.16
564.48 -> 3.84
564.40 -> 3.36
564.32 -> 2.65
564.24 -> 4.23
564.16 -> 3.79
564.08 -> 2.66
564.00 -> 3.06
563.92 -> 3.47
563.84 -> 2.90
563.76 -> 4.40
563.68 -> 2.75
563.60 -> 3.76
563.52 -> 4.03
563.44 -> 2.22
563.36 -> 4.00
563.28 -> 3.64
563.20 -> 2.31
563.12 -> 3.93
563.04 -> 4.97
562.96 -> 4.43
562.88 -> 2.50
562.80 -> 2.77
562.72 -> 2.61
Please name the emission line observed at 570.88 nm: [O III] 5007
